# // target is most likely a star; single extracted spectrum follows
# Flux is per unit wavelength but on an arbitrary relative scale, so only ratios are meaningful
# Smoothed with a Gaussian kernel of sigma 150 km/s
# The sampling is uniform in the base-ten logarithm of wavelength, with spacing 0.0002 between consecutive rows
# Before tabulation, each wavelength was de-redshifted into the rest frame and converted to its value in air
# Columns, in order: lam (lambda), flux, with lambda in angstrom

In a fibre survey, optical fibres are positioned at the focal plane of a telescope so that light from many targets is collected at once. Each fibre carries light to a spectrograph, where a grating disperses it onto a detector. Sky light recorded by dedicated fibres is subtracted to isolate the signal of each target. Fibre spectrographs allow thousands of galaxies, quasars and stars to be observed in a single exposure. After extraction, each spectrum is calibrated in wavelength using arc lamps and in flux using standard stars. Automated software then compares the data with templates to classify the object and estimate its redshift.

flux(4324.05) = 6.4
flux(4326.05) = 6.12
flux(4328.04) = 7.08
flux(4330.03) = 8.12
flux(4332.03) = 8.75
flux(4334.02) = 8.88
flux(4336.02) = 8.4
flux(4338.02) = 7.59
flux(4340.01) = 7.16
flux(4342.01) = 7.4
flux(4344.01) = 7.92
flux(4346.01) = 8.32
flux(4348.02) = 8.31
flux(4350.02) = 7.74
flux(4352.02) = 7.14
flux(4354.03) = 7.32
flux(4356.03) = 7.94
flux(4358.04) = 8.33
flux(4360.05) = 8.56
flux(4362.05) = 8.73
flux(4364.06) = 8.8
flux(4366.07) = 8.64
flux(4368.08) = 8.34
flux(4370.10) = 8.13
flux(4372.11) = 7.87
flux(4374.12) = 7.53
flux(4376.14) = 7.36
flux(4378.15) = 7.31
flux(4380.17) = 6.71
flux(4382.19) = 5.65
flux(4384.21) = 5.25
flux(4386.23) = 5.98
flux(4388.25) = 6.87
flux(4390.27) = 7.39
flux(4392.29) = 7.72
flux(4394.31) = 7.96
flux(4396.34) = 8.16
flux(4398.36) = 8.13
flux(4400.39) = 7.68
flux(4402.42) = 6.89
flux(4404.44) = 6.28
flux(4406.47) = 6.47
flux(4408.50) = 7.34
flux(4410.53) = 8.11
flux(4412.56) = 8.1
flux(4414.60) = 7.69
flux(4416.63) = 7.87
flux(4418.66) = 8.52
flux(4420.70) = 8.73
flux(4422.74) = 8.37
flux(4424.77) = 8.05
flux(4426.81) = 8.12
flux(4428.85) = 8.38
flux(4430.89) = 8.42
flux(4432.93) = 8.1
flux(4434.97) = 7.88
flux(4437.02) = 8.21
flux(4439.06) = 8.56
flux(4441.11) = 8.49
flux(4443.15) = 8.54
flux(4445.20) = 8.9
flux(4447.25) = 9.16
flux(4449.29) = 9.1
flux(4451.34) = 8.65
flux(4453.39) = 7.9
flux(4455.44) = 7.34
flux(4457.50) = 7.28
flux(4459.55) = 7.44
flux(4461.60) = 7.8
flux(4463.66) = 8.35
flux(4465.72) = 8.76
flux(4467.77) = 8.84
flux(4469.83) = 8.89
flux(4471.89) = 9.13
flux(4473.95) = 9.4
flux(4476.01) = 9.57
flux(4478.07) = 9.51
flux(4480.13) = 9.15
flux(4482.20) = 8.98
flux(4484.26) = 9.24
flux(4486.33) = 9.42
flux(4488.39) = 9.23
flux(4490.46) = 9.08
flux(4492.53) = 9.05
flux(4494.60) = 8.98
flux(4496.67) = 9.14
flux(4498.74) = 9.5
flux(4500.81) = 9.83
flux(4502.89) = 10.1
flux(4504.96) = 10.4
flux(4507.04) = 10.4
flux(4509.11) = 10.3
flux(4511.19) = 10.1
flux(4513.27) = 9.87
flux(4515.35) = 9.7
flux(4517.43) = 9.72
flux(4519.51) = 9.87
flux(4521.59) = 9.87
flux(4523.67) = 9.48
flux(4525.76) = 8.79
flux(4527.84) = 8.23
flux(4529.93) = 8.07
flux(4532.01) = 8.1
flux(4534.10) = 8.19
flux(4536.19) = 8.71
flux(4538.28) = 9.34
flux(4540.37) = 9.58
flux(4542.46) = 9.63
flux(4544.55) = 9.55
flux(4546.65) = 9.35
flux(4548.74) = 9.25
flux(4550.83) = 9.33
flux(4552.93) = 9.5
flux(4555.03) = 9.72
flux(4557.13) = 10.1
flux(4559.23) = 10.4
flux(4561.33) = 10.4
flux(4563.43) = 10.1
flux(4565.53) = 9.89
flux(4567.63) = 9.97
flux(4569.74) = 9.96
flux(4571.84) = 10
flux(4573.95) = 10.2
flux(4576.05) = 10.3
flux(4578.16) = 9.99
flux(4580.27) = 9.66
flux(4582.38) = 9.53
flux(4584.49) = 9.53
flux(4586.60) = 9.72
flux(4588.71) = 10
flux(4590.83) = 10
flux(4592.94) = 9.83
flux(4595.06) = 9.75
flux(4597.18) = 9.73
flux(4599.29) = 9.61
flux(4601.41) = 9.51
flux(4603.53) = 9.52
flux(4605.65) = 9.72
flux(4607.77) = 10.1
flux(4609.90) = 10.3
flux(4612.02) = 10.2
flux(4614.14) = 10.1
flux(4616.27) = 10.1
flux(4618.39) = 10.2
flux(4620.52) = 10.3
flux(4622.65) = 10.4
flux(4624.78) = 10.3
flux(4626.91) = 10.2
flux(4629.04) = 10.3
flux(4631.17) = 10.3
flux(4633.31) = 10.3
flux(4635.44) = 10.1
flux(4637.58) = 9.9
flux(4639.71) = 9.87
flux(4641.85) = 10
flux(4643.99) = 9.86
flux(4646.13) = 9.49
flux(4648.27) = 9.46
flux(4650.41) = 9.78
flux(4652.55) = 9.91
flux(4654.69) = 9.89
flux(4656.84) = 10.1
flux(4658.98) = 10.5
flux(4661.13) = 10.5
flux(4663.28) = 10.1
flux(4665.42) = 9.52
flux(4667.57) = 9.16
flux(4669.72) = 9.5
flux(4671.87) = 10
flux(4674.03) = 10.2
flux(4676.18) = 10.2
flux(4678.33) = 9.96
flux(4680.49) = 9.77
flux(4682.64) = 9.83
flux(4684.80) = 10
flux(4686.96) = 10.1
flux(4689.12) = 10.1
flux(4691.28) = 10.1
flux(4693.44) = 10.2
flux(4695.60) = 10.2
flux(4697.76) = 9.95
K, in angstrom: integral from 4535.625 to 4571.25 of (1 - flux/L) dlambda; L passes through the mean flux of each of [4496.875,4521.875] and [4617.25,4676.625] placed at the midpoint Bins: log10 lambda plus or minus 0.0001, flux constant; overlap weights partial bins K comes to 0.9 angstrom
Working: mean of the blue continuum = 9.95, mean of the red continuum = 10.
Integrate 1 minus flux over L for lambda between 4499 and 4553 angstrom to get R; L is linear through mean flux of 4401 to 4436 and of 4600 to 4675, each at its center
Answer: -3.3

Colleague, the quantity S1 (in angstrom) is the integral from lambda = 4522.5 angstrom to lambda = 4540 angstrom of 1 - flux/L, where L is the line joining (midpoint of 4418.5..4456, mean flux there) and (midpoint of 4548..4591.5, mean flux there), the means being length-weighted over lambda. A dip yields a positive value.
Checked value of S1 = 1.5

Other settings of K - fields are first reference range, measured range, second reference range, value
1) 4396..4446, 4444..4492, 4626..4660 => -1.9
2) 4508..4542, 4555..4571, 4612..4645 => -0.8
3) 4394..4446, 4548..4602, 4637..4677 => -3.6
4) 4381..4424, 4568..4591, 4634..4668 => -1.8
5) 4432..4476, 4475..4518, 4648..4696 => -4.1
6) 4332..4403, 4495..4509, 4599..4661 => -1.6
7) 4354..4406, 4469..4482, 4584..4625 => -1.1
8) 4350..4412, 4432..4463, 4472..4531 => 1.3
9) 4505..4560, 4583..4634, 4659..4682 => -1.5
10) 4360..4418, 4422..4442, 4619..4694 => -0.9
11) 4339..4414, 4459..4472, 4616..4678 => -0.1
